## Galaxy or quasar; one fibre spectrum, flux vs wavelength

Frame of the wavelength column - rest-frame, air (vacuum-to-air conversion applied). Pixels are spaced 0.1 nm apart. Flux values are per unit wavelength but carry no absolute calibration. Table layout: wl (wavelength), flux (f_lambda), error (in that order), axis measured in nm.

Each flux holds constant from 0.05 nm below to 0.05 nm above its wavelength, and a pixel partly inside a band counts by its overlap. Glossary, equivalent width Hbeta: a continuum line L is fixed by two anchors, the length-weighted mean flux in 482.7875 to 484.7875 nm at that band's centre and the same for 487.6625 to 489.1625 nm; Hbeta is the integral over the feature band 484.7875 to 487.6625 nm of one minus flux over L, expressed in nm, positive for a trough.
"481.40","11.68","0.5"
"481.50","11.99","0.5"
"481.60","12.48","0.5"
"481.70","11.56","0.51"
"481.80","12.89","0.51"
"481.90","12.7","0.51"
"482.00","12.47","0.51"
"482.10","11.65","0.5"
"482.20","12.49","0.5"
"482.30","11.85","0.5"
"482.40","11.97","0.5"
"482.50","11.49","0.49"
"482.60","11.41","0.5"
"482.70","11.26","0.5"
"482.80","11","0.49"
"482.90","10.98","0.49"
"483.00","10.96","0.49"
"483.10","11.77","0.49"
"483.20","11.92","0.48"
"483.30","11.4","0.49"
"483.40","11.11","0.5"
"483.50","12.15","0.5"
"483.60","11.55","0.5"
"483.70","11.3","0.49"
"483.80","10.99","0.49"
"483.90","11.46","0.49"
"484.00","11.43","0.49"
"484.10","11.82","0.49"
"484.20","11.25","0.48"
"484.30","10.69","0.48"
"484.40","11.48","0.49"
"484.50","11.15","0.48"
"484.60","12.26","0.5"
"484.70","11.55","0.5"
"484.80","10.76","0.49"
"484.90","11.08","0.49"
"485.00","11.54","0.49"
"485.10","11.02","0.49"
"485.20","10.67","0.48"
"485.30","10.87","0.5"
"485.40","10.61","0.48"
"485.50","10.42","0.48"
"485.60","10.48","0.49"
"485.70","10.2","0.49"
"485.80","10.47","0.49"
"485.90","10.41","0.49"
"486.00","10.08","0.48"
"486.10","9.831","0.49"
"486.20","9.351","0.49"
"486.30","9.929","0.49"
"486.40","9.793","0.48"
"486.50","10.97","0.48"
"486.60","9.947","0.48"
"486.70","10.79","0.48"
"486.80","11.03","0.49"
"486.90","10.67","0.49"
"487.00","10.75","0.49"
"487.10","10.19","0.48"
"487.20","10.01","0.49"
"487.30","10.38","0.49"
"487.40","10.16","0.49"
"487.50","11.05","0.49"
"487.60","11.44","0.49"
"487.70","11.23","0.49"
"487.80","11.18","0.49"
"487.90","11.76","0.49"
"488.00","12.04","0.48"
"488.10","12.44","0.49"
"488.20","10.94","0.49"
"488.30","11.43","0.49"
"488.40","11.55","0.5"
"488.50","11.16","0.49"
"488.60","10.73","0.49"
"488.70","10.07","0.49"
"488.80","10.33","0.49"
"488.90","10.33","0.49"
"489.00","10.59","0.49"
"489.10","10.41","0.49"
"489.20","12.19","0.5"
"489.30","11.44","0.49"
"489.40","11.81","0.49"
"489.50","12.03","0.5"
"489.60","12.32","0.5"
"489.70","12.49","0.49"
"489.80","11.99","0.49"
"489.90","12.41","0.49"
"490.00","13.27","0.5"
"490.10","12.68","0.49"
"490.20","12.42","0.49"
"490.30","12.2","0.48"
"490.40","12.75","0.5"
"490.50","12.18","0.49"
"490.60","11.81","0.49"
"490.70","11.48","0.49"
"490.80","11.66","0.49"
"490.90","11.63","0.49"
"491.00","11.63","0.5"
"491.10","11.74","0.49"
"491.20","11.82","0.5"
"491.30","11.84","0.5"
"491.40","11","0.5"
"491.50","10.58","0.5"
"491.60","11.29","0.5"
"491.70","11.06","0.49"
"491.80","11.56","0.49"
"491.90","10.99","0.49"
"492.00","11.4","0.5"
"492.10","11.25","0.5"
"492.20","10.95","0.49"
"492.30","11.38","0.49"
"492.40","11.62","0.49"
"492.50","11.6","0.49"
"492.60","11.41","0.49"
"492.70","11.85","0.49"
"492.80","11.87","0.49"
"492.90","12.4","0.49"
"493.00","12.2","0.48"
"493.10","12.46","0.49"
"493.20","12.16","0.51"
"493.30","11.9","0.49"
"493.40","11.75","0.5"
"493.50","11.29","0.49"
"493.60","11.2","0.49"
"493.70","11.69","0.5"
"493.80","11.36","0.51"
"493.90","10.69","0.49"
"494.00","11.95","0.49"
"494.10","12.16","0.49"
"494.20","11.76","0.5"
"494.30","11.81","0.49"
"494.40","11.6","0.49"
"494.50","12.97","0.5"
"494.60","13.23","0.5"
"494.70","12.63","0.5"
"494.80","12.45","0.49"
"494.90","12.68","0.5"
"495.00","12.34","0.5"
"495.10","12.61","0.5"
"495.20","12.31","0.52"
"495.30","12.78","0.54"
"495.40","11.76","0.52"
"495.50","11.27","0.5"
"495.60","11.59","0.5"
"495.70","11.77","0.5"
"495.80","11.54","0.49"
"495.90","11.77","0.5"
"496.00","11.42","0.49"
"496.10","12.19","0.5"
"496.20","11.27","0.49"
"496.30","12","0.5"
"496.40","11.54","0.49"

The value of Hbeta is 0.19 nm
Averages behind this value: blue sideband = 11.4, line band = 10.5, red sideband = 11.1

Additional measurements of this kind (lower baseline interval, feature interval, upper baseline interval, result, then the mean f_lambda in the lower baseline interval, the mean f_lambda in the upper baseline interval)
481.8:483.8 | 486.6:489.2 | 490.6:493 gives 0.148 nm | 11.7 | 11.5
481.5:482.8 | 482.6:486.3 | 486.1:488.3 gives 0.130 nm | 12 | 10.8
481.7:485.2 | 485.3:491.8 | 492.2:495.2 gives 0.321 nm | 11.5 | 12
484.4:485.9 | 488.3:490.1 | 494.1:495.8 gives -0.008 nm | 10.9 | 12.2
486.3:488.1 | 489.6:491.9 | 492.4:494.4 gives -0.107 nm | 10.8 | 11.8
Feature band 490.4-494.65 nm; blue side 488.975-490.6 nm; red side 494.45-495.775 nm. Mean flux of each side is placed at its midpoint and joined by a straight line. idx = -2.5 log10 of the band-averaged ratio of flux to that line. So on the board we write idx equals 0.05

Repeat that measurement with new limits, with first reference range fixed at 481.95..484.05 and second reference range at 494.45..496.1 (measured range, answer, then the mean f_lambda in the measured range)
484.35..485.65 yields 0.06 mag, 11.1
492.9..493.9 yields 0.03 mag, 11.8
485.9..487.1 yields 0.14 mag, 10.3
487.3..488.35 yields 0.05 mag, 11.3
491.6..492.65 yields 0.07 mag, 11.3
